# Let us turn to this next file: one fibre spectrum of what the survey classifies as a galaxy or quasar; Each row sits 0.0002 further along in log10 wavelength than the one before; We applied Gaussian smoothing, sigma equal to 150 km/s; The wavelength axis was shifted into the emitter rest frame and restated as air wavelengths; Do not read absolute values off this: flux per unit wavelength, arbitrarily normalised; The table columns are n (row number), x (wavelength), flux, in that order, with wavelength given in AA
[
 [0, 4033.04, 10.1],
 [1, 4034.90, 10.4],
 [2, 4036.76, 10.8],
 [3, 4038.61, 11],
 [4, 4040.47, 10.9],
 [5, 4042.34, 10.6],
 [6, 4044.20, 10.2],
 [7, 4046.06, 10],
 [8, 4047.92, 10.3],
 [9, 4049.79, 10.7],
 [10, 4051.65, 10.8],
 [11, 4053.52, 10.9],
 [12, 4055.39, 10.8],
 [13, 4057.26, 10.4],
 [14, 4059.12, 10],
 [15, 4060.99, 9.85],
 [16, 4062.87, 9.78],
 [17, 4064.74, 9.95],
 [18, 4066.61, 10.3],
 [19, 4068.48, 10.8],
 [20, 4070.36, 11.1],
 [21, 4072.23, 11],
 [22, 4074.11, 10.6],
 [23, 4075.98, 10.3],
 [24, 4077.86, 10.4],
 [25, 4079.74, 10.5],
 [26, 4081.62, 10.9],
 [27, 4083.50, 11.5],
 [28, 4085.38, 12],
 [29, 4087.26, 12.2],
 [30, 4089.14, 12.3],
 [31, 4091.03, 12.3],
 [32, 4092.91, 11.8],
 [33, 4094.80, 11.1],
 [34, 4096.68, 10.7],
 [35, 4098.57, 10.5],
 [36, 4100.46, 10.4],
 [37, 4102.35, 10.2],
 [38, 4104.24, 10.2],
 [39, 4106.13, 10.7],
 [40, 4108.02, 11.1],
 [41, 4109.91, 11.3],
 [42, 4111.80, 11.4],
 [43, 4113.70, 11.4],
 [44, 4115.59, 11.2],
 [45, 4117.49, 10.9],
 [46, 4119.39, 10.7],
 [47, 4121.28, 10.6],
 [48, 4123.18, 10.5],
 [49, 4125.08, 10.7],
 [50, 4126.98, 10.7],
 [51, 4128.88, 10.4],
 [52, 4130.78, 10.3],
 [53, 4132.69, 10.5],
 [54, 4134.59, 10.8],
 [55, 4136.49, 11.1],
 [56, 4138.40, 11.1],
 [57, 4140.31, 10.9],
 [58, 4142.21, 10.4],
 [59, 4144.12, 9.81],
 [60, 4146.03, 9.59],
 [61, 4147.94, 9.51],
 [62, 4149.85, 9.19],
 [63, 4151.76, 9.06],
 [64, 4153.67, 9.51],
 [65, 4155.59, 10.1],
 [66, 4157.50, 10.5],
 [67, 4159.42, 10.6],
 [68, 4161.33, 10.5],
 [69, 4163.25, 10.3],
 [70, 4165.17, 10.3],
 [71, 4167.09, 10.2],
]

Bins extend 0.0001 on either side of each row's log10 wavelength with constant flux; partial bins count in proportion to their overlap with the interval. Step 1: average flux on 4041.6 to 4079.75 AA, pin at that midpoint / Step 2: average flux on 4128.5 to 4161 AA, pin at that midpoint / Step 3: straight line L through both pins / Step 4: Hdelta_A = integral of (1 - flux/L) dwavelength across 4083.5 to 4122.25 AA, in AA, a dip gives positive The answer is -3.1 AA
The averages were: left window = 10.4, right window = 10.2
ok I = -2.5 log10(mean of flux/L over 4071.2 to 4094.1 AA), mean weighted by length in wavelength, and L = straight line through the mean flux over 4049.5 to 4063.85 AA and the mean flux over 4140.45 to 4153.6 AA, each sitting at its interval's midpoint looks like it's -0.11 mag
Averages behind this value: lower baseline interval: 10.4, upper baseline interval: 9.67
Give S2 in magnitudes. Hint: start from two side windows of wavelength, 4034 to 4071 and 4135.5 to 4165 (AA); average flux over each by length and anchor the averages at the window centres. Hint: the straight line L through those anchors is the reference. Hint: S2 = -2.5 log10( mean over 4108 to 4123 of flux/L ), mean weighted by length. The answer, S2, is -0.08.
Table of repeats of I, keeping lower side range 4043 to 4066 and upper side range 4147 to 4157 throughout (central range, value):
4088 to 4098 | -0.162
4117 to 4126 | -0.096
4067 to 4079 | -0.054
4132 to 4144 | -0.118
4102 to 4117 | -0.115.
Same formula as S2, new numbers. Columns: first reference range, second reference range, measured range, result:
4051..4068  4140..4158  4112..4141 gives -0.09 mag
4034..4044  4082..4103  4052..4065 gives 0.07 mag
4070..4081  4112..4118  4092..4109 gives 0.03 mag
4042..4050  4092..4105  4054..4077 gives 0.00 mag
